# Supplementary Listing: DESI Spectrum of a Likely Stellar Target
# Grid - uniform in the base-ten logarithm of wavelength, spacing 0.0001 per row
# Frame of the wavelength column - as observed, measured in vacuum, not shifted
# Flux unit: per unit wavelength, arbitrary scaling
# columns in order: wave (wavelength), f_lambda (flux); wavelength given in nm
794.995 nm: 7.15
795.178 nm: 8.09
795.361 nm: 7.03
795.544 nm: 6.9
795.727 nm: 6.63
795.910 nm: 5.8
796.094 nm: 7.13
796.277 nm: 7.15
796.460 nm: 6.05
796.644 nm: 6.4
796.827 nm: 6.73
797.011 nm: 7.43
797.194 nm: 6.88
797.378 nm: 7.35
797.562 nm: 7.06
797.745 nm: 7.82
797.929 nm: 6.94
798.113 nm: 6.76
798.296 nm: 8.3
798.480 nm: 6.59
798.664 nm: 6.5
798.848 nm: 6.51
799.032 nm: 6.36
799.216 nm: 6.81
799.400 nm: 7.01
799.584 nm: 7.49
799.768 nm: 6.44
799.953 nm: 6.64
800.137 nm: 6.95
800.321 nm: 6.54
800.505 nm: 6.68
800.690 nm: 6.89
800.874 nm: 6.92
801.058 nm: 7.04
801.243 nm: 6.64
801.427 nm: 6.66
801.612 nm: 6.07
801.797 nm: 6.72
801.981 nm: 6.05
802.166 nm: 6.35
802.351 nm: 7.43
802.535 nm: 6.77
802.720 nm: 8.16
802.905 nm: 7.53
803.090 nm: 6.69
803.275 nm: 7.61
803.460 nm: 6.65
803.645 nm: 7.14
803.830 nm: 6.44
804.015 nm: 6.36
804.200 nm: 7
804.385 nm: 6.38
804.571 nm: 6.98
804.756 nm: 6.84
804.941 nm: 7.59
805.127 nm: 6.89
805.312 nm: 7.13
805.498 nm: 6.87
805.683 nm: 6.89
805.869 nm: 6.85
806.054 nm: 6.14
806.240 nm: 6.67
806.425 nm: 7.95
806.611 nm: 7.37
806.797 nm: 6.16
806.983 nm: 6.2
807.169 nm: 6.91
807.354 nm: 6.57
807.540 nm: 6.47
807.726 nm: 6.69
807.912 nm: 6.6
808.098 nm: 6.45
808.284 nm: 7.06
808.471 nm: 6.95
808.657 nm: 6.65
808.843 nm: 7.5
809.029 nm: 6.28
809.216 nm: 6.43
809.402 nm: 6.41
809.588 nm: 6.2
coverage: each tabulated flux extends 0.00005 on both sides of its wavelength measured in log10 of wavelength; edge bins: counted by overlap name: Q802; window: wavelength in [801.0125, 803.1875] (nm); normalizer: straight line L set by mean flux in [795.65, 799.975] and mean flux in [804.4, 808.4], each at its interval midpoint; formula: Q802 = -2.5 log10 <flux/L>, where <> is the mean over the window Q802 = 0.000 mag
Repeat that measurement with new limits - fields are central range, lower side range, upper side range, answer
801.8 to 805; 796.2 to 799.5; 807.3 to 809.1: -0.02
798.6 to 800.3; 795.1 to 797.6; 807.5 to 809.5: 0.02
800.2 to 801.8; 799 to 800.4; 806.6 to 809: 0.02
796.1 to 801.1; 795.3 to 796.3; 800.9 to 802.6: -0.03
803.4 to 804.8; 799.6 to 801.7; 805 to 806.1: 0.01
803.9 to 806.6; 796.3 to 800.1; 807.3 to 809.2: -0.02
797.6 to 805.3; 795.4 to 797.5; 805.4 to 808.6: -0.02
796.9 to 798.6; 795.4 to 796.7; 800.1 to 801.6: -0.09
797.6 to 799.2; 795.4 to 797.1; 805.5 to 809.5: -0.04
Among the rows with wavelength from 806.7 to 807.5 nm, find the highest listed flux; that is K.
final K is 6.91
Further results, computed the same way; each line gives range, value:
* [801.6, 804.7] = 8.16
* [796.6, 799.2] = 8.3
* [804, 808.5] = 7.95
